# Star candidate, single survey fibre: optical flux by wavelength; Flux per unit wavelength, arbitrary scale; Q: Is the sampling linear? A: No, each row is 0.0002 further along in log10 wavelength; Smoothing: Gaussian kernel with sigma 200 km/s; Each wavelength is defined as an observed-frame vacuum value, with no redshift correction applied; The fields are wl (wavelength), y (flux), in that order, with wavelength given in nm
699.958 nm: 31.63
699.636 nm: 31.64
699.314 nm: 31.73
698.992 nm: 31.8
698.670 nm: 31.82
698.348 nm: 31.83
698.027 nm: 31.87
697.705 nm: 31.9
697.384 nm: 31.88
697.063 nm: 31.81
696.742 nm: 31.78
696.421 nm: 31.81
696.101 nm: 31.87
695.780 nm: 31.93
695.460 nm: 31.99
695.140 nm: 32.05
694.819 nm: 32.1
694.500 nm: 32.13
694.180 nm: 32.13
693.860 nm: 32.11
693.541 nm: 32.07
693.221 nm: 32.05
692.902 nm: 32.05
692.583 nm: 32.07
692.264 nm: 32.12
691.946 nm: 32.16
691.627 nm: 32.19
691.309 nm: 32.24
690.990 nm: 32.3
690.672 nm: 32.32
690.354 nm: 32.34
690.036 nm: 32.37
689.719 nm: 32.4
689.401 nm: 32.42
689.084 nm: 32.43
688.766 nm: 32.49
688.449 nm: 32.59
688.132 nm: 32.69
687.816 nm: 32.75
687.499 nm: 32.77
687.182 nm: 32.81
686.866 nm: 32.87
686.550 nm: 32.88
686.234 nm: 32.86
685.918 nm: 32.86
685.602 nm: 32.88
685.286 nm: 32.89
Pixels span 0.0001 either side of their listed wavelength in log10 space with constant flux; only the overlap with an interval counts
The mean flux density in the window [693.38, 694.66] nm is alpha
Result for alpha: 32.1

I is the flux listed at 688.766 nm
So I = 32.49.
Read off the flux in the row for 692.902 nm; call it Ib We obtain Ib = 32.05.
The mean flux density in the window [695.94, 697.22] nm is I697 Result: 31.8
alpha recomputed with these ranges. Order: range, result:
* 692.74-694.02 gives 32.1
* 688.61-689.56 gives 32.4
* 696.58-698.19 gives 31.8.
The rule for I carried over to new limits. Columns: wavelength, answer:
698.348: 31.83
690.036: 32.37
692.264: 32.12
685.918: 32.86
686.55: 32.88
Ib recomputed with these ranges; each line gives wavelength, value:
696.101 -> 31.87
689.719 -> 32.4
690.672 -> 32.32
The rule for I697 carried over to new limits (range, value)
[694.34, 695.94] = 32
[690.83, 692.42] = 32.2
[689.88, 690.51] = 32.3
